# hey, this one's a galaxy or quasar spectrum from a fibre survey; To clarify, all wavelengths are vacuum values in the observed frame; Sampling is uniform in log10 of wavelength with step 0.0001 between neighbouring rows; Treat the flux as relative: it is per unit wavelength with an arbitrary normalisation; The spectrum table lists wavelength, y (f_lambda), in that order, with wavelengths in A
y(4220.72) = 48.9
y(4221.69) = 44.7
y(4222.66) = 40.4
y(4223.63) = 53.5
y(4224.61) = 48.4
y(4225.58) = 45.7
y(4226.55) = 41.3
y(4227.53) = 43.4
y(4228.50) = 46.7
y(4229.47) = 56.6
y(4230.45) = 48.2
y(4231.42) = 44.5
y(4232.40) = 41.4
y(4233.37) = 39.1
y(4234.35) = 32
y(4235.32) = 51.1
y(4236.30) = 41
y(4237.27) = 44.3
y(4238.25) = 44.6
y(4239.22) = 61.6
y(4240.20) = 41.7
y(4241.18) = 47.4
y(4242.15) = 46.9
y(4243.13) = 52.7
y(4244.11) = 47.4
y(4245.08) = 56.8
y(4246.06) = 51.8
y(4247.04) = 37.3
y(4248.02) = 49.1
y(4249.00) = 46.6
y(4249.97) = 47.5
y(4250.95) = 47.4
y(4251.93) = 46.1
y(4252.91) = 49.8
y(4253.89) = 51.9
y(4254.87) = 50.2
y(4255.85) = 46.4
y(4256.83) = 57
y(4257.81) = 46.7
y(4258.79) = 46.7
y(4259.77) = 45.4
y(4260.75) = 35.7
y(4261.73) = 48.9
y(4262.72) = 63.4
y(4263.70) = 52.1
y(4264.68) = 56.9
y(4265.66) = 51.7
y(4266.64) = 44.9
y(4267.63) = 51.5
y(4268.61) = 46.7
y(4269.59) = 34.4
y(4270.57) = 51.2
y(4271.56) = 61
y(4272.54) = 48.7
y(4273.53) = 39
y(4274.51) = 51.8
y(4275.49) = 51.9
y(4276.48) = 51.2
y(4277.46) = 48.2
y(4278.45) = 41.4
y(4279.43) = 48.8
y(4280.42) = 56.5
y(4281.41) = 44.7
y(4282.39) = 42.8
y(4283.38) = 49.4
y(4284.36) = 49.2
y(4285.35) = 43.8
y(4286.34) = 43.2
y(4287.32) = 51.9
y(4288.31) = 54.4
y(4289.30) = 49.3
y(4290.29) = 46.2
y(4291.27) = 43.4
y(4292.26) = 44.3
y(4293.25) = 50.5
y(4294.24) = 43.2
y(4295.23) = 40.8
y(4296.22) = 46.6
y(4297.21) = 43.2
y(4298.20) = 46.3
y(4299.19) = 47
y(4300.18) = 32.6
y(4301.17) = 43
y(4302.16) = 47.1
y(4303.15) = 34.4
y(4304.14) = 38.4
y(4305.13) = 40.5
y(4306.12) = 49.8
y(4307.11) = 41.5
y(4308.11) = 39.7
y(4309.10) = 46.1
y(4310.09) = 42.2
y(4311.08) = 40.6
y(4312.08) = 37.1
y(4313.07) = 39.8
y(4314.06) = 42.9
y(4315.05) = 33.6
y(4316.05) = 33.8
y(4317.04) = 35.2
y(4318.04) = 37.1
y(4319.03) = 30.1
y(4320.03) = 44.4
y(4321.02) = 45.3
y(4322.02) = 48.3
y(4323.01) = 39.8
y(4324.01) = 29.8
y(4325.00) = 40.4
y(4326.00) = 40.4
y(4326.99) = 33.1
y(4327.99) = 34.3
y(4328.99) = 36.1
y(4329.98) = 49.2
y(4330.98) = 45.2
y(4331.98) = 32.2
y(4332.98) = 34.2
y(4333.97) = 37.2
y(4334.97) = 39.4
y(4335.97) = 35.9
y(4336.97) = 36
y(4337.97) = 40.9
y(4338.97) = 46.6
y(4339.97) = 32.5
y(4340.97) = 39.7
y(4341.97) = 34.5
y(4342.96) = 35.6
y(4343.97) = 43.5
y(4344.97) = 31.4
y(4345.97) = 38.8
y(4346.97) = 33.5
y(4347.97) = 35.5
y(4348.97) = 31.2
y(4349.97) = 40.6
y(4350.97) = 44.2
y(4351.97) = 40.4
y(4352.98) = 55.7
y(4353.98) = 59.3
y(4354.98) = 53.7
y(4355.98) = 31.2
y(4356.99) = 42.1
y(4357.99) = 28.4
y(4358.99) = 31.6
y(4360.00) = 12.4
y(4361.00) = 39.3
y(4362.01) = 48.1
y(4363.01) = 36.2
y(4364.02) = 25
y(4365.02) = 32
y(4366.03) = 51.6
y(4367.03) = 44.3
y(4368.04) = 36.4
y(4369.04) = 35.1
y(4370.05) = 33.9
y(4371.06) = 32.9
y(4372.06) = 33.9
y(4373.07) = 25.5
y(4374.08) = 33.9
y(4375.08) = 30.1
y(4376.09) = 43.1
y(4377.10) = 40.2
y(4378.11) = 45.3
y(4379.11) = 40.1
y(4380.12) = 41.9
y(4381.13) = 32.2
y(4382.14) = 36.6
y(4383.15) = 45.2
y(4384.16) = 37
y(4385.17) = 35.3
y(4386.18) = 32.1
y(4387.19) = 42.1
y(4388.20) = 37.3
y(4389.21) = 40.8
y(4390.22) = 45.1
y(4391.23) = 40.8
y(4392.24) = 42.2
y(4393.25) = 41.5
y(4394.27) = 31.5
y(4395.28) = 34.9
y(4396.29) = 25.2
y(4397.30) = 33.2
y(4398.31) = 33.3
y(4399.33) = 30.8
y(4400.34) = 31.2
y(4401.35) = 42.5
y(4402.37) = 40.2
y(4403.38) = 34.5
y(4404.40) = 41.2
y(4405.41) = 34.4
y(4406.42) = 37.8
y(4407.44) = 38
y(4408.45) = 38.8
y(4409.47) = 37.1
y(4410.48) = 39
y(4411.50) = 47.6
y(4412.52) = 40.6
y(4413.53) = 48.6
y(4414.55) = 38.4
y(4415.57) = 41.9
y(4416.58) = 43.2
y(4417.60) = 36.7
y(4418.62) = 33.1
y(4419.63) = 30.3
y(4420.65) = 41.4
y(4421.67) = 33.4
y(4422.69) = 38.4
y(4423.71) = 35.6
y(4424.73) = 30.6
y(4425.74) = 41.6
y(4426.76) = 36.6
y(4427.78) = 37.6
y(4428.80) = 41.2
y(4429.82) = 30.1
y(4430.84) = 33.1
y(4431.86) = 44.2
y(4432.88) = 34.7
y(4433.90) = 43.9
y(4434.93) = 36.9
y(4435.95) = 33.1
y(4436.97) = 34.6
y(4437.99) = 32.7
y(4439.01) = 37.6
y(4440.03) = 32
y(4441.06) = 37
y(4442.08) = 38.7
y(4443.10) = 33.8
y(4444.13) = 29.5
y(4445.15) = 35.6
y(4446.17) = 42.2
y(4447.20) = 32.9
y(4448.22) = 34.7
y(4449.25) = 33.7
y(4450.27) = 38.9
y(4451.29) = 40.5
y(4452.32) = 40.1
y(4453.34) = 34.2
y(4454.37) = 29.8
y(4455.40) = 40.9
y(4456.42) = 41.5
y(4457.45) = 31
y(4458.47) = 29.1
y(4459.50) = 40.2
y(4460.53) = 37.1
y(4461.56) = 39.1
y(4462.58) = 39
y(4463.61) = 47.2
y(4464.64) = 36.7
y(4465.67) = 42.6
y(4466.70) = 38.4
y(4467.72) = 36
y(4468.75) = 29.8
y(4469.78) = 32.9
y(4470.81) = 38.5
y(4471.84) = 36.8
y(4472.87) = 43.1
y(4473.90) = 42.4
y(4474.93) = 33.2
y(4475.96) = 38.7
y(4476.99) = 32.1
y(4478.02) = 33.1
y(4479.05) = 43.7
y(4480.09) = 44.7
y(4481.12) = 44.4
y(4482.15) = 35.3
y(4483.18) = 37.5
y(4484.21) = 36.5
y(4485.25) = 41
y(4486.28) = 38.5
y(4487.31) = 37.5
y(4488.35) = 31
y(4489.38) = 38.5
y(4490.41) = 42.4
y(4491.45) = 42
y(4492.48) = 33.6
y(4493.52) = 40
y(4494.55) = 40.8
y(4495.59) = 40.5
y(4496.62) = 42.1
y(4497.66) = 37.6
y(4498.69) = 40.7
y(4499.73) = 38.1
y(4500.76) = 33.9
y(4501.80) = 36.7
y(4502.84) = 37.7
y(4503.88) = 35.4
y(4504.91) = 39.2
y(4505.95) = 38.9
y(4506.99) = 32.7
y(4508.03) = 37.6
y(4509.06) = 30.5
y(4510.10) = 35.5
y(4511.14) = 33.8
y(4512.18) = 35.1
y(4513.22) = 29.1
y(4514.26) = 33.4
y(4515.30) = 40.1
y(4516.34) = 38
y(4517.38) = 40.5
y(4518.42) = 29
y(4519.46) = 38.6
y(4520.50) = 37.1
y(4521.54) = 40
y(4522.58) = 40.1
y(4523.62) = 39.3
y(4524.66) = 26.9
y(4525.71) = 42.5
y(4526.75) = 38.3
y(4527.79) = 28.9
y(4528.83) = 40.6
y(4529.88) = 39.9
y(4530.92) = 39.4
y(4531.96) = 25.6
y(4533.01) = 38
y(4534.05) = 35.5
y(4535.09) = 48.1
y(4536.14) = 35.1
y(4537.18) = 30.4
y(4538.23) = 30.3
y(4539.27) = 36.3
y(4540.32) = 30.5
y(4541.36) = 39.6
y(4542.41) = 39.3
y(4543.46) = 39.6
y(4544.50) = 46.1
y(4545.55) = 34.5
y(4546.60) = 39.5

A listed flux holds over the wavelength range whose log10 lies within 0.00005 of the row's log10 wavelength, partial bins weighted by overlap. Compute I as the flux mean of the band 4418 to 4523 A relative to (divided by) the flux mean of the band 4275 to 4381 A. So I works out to 0.91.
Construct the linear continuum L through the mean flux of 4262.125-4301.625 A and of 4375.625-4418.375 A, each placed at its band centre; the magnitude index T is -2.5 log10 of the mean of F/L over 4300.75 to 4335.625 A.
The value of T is 0.14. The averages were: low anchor 47.7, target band 39.5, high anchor 38.5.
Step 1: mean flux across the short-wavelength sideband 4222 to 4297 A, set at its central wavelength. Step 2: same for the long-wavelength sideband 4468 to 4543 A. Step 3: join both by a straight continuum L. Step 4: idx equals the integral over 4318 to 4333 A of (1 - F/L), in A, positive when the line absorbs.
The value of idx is 1.94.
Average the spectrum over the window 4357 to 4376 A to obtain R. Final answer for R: 34.3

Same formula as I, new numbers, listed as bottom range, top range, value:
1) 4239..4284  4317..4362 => 0.79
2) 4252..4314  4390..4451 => 0.80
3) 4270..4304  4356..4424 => 0.80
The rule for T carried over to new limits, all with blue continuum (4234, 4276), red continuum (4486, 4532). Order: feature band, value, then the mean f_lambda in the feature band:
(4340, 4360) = 0.14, 38.7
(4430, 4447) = 0.12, 36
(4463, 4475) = 0.01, 38.3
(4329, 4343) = 0.16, 38.5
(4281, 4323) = 0.08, 42.9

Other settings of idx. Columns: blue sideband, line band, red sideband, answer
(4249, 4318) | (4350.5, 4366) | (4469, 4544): 1.4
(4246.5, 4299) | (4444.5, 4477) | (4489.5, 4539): 1.7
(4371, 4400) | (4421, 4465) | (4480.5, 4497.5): 1.6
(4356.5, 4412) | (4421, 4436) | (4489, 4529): 0.0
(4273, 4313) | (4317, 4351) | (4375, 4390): 3.4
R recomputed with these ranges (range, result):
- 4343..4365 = 38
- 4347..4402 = 37.5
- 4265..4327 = 44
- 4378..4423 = 38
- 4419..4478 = 36.6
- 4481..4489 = 37.4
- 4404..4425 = 38.5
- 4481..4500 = 38.7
